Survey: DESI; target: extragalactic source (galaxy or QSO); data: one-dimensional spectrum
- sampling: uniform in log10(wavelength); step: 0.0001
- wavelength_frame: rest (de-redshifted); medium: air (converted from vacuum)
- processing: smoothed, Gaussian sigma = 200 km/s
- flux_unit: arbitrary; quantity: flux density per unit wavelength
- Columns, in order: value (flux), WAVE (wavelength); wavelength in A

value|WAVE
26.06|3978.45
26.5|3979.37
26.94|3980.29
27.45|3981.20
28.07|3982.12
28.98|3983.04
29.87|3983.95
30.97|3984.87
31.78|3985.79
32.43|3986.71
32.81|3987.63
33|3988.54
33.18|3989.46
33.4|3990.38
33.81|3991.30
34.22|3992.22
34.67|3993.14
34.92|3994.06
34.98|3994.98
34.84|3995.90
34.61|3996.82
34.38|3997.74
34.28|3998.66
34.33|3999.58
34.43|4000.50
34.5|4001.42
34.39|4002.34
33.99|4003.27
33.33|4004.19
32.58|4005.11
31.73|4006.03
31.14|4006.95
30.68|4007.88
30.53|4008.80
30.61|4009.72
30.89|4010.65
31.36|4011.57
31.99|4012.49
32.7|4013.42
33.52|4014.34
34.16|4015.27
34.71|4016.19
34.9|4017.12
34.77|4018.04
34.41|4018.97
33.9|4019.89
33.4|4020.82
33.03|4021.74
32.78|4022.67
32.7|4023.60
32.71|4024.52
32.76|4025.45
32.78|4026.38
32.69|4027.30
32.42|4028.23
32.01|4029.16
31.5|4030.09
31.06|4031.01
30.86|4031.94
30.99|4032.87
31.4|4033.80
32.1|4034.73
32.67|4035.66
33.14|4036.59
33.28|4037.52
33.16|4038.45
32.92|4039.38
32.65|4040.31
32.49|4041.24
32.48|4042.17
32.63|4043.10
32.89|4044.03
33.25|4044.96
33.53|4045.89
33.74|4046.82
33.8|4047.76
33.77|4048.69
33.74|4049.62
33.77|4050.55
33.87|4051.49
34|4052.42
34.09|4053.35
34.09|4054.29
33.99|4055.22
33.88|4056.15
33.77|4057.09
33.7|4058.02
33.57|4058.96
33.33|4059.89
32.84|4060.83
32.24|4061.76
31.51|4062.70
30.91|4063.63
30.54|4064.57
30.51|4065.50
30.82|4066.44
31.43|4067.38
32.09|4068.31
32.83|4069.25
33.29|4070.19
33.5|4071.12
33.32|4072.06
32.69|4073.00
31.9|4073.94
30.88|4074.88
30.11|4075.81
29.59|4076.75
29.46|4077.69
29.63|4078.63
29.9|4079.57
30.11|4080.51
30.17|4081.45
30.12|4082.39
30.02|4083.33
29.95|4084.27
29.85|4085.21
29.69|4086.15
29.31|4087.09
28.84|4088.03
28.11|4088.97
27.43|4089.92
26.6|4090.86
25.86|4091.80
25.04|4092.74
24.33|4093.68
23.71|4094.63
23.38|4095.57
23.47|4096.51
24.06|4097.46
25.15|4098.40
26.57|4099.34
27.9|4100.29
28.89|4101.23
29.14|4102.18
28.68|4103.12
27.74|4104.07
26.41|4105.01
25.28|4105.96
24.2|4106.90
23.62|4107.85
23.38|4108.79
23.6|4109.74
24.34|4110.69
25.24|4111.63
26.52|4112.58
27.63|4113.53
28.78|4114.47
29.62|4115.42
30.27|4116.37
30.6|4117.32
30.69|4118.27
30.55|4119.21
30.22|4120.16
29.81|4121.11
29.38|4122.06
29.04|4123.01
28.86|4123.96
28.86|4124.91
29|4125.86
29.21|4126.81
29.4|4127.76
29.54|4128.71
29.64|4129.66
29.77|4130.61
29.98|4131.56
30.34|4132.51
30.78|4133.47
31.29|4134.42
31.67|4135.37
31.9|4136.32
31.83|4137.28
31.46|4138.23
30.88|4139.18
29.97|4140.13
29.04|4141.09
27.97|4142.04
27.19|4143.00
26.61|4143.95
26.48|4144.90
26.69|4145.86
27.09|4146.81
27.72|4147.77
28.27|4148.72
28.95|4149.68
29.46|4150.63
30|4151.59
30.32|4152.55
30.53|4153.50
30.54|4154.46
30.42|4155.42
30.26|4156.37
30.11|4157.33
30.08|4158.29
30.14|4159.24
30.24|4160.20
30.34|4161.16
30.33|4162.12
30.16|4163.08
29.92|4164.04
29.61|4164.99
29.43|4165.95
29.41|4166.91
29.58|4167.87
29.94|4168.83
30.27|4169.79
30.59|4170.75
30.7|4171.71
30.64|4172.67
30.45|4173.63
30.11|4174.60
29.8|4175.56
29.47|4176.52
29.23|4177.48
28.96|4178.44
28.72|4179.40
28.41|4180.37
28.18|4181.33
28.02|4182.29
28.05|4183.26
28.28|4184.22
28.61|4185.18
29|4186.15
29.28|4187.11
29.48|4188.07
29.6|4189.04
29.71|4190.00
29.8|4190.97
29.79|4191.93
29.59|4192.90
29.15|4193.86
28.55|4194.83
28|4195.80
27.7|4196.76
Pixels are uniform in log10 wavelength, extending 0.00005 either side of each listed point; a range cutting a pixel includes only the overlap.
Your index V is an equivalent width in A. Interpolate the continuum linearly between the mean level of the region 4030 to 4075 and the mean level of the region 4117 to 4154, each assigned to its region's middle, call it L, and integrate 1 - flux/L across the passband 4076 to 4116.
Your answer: 4.95 A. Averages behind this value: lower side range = 32.7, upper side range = 29.5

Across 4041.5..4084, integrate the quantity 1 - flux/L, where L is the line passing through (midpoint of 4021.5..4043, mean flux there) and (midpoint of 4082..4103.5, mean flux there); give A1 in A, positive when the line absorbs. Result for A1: -3.56 A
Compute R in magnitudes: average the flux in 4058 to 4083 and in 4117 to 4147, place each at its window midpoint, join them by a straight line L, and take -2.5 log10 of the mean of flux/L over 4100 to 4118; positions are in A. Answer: 0.13 mag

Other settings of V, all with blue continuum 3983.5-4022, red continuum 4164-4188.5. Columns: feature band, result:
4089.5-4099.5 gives 2.0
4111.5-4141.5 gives 0.7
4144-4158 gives 0.4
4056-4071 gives -0.2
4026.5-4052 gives -0.2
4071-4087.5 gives 0.5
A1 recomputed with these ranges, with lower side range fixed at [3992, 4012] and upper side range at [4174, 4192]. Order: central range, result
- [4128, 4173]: 0.1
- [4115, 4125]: 0.2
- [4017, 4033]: 0.0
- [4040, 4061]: -0.9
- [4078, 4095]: 1.6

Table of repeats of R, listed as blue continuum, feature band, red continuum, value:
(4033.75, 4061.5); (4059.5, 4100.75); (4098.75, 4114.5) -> 0.00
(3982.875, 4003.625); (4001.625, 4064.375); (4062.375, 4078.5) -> -0.01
